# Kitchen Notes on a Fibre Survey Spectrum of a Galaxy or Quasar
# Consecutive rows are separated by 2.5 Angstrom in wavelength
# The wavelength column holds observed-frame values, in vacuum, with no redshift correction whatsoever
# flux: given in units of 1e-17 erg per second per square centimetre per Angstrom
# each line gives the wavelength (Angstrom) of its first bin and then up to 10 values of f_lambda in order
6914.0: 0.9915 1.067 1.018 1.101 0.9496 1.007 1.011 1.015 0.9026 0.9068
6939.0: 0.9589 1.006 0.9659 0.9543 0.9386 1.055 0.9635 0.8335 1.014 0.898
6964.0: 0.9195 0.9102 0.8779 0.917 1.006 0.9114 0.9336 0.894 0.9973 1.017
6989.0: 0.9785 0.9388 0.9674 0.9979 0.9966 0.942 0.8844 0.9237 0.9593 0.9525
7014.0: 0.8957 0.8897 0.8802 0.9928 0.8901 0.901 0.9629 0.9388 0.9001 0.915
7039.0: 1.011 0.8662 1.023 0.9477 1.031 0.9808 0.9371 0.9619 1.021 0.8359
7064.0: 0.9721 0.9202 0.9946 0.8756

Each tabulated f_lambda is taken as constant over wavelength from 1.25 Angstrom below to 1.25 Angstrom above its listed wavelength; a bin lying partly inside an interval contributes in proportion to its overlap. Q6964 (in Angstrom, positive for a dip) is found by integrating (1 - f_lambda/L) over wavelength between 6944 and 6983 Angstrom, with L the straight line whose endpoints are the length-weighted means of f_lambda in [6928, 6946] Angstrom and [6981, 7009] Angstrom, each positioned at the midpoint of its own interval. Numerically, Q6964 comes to 1.1 Angstrom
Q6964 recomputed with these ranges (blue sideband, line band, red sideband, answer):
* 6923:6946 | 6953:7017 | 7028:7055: 1.5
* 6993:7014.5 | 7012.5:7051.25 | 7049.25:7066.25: 0.6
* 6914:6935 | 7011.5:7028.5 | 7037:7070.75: 1.0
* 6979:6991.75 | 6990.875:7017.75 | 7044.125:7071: 0.6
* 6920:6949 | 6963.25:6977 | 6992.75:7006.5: 0.6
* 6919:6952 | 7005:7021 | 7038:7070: 0.8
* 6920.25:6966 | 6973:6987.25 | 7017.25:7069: 0.0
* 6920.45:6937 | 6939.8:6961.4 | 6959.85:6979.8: -0.2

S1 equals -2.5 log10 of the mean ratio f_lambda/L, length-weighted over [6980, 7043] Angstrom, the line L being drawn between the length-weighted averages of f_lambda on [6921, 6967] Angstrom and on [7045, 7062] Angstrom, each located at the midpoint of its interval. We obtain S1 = 0.028 mag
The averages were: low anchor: 0.962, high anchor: 0.966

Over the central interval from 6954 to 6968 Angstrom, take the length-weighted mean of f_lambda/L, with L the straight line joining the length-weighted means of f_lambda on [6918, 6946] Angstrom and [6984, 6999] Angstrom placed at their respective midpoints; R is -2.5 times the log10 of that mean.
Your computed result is 0.07 mag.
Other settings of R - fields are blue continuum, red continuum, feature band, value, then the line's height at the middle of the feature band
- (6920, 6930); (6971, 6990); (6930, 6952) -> 0.04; 1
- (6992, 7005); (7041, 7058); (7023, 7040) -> 0.04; 0.965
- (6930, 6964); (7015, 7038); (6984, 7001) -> -0.05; 0.934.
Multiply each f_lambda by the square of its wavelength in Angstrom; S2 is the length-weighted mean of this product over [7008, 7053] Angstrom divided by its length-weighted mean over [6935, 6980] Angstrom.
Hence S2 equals 1.02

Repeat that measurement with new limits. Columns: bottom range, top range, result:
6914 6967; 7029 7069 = 1.01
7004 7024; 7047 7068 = 1.05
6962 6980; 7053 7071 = 1.05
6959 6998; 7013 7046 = 1.00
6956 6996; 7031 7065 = 1.03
